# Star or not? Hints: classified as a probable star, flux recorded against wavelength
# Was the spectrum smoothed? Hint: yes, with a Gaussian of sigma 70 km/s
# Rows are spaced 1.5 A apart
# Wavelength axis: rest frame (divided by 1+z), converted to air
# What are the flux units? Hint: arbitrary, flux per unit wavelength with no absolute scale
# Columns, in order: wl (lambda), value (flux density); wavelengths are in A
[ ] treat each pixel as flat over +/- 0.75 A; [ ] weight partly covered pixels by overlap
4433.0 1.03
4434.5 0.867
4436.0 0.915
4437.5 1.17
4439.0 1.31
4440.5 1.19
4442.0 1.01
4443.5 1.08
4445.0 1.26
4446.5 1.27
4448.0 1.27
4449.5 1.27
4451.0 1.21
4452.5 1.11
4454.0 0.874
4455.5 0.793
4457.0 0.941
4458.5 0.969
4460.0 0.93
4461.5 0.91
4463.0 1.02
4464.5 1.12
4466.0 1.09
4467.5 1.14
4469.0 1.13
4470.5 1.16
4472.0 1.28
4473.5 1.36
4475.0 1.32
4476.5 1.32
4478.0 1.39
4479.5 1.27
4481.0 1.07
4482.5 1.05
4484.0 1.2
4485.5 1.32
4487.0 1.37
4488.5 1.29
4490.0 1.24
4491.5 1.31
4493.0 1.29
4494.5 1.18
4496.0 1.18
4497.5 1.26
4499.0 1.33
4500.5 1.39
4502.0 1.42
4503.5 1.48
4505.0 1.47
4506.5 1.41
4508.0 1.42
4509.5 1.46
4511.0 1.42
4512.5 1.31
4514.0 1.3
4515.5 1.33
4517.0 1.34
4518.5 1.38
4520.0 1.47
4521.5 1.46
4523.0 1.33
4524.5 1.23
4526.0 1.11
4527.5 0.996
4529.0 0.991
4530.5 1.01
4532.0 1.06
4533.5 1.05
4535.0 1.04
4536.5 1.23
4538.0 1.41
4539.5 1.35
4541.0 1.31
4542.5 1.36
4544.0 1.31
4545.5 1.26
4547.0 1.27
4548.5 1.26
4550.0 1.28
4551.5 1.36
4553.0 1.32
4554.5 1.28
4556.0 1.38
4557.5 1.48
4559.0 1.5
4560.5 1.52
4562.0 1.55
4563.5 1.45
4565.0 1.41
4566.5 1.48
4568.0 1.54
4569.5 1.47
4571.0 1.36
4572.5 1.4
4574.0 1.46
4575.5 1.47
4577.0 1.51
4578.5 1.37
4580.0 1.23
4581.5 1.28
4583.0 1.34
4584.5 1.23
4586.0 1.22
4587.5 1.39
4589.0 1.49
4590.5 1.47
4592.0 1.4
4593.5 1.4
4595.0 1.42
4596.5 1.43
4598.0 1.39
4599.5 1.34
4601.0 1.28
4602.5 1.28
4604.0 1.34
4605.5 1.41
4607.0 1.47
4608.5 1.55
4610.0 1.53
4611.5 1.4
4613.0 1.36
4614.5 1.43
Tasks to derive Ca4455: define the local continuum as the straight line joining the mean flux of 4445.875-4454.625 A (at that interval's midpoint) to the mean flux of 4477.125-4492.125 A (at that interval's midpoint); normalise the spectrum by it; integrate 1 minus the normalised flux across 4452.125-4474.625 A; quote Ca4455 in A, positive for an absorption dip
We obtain 2.69 A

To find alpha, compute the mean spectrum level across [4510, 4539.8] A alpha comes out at 1.24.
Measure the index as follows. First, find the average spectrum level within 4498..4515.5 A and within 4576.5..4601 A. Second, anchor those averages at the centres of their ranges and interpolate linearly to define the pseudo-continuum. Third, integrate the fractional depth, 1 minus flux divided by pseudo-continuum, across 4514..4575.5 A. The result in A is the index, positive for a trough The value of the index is 2.66 A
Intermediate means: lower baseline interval 1.4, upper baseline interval 1.37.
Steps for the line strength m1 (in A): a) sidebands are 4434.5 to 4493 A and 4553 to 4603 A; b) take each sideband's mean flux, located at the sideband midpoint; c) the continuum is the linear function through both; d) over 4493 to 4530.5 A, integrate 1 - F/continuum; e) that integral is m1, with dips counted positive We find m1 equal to -1.7 A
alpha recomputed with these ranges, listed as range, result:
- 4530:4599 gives 1.35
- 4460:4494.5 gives 1.2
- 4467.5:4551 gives 1.28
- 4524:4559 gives 1.24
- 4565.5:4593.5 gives 1.4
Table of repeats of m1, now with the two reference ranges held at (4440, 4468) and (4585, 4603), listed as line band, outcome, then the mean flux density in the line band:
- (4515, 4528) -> -0.85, 1.3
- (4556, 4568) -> -1.60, 1.48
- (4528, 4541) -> 1.03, 1.15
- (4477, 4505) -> -3.16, 1.29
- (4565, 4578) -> -1.27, 1.46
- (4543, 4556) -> -0.19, 1.3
